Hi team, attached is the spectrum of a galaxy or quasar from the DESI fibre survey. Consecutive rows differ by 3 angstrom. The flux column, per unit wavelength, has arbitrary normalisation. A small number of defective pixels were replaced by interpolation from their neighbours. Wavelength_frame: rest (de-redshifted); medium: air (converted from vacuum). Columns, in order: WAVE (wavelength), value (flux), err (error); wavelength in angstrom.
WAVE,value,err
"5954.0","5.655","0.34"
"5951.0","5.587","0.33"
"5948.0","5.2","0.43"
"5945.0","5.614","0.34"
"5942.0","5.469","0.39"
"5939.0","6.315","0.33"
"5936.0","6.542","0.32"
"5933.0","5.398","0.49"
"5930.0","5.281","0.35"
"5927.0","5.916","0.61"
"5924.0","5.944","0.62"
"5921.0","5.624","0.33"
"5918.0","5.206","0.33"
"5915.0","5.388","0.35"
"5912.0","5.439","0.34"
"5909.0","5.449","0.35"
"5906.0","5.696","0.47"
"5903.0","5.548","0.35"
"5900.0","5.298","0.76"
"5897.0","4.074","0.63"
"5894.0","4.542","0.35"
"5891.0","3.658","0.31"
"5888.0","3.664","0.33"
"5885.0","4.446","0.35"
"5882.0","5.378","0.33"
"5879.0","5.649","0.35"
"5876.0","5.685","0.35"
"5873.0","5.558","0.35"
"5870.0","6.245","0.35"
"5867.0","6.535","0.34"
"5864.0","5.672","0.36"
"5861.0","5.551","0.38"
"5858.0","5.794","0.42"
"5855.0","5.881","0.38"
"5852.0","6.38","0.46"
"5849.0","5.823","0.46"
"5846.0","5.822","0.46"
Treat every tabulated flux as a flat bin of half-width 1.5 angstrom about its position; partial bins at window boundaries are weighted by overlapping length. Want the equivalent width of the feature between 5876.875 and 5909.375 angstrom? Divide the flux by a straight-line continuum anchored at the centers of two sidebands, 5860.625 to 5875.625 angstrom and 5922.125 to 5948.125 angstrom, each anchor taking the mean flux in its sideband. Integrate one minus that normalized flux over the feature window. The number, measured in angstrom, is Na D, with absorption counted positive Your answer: 5.62 angstrom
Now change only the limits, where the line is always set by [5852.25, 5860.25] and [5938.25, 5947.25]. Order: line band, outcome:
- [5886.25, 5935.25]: 5.3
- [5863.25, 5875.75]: -0.3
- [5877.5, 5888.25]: 1.7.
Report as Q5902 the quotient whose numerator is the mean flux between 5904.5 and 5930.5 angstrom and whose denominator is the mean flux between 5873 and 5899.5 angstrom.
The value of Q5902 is 1.18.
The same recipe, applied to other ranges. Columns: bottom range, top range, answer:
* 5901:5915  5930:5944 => 1.06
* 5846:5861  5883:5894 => 0.69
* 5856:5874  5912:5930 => 0.94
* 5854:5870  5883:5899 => 0.70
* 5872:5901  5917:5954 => 1.19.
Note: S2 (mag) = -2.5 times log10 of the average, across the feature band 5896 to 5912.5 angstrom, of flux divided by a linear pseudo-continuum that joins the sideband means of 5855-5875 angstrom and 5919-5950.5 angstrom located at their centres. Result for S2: 0.10 mag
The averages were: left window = 5.89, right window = 5.72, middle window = 5.27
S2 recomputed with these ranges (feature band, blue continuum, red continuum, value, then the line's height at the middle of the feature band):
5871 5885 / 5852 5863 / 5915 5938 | 0.06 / 5.79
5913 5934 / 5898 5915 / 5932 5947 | 0.02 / 5.65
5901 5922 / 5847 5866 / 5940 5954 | 0.04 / 5.65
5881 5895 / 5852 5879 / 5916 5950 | 0.33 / 5.81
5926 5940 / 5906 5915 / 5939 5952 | -0.07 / 5.53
